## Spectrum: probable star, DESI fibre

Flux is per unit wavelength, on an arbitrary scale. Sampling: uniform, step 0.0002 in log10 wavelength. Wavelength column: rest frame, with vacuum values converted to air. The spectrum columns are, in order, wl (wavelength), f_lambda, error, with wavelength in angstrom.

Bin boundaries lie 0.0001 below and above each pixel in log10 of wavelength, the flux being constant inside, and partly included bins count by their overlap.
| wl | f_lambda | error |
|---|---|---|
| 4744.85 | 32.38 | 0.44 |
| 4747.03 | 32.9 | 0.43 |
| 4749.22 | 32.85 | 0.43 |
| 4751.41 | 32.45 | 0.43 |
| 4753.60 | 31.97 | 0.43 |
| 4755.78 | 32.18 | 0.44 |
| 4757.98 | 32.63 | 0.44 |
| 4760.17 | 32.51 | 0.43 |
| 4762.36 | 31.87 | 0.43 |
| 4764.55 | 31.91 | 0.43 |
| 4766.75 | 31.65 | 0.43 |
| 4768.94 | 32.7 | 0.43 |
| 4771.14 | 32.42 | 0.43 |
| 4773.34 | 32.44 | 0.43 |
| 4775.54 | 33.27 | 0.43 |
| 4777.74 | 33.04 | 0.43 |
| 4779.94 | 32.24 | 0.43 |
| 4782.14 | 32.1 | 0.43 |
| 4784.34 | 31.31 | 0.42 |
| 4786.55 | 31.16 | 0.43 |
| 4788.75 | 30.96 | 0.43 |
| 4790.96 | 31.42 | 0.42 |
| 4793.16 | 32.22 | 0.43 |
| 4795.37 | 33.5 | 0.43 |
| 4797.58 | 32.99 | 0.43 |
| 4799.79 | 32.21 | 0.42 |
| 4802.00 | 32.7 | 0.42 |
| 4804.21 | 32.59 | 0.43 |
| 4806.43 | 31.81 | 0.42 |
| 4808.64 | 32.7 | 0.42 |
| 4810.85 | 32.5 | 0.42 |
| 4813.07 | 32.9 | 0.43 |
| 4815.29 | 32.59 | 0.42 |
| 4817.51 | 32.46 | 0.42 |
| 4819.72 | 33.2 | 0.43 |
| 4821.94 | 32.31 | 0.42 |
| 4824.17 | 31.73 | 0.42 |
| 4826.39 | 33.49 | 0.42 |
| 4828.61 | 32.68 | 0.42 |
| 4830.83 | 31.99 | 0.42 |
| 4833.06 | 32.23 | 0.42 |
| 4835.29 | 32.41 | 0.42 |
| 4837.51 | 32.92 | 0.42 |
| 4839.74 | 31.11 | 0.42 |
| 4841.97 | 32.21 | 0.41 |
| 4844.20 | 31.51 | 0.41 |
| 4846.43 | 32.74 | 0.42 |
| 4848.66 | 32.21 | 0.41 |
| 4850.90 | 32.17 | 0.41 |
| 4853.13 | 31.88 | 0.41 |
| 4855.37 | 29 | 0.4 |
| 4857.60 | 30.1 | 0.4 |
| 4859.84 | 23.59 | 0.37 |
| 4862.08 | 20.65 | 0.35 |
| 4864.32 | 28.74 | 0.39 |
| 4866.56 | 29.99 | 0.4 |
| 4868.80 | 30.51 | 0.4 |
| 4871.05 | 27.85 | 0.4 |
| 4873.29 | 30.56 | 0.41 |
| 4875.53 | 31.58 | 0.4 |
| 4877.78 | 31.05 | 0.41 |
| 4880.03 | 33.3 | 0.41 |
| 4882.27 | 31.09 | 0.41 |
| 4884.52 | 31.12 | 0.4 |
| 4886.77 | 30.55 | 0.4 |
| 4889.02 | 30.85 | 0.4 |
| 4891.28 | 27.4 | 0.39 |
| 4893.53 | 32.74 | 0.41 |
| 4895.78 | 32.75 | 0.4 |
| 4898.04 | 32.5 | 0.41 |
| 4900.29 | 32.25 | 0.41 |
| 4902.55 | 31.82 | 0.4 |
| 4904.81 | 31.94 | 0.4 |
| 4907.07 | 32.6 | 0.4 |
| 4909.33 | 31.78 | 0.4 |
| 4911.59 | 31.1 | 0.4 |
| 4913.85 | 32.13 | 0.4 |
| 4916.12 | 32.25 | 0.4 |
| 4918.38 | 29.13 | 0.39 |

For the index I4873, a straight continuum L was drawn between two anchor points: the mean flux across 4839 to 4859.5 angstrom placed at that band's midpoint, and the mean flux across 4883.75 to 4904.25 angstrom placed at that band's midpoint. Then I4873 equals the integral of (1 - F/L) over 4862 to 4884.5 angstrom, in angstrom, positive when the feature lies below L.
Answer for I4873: 0.89 angstrom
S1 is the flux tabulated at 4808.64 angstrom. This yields 32.7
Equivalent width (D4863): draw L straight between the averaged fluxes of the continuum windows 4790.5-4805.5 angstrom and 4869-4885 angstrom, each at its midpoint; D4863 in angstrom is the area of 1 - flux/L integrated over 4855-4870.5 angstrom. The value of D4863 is 1.9 angstrom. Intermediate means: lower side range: 32.6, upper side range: 30.9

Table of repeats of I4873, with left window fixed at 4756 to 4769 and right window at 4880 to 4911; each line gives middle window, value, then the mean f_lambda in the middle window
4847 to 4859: 0.3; 31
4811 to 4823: -0.3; 32.7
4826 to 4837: -0.2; 32.5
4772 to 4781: -0.2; 32.7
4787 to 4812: -0.2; 32.3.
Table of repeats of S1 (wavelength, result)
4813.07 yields 32.9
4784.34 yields 31.31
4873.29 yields 30.56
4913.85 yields 32.13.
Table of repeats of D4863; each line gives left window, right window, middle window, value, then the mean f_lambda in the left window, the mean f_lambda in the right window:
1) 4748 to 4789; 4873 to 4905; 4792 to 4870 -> 1.0 angstrom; 32.2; 31.4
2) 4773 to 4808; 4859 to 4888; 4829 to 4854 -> -1.4 angstrom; 32.3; 29.3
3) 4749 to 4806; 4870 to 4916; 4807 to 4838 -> -0.6 angstrom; 32.3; 31.4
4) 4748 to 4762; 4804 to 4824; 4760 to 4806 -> 0.3 angstrom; 32.4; 32.5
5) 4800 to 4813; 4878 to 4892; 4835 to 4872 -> 1.9 angstrom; 32.5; 30.8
